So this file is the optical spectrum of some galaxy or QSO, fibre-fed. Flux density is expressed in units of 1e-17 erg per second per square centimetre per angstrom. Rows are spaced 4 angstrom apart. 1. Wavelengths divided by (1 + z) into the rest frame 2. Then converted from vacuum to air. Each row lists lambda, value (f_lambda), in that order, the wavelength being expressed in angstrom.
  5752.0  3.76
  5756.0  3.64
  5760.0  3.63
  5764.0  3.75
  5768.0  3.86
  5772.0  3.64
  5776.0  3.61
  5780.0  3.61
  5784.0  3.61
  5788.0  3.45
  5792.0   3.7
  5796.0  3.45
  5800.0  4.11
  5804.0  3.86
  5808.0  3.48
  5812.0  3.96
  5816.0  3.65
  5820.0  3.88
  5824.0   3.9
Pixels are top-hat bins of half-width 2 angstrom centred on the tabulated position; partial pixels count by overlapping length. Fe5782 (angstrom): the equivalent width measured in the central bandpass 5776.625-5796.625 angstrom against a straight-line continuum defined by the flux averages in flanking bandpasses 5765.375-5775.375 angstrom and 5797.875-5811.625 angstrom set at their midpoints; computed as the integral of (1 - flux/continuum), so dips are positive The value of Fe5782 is 1.1 angstrom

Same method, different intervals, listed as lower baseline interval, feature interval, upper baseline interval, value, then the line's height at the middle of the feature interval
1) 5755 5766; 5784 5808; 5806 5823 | 0.26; 3.73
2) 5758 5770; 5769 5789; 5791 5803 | 0.81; 3.76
